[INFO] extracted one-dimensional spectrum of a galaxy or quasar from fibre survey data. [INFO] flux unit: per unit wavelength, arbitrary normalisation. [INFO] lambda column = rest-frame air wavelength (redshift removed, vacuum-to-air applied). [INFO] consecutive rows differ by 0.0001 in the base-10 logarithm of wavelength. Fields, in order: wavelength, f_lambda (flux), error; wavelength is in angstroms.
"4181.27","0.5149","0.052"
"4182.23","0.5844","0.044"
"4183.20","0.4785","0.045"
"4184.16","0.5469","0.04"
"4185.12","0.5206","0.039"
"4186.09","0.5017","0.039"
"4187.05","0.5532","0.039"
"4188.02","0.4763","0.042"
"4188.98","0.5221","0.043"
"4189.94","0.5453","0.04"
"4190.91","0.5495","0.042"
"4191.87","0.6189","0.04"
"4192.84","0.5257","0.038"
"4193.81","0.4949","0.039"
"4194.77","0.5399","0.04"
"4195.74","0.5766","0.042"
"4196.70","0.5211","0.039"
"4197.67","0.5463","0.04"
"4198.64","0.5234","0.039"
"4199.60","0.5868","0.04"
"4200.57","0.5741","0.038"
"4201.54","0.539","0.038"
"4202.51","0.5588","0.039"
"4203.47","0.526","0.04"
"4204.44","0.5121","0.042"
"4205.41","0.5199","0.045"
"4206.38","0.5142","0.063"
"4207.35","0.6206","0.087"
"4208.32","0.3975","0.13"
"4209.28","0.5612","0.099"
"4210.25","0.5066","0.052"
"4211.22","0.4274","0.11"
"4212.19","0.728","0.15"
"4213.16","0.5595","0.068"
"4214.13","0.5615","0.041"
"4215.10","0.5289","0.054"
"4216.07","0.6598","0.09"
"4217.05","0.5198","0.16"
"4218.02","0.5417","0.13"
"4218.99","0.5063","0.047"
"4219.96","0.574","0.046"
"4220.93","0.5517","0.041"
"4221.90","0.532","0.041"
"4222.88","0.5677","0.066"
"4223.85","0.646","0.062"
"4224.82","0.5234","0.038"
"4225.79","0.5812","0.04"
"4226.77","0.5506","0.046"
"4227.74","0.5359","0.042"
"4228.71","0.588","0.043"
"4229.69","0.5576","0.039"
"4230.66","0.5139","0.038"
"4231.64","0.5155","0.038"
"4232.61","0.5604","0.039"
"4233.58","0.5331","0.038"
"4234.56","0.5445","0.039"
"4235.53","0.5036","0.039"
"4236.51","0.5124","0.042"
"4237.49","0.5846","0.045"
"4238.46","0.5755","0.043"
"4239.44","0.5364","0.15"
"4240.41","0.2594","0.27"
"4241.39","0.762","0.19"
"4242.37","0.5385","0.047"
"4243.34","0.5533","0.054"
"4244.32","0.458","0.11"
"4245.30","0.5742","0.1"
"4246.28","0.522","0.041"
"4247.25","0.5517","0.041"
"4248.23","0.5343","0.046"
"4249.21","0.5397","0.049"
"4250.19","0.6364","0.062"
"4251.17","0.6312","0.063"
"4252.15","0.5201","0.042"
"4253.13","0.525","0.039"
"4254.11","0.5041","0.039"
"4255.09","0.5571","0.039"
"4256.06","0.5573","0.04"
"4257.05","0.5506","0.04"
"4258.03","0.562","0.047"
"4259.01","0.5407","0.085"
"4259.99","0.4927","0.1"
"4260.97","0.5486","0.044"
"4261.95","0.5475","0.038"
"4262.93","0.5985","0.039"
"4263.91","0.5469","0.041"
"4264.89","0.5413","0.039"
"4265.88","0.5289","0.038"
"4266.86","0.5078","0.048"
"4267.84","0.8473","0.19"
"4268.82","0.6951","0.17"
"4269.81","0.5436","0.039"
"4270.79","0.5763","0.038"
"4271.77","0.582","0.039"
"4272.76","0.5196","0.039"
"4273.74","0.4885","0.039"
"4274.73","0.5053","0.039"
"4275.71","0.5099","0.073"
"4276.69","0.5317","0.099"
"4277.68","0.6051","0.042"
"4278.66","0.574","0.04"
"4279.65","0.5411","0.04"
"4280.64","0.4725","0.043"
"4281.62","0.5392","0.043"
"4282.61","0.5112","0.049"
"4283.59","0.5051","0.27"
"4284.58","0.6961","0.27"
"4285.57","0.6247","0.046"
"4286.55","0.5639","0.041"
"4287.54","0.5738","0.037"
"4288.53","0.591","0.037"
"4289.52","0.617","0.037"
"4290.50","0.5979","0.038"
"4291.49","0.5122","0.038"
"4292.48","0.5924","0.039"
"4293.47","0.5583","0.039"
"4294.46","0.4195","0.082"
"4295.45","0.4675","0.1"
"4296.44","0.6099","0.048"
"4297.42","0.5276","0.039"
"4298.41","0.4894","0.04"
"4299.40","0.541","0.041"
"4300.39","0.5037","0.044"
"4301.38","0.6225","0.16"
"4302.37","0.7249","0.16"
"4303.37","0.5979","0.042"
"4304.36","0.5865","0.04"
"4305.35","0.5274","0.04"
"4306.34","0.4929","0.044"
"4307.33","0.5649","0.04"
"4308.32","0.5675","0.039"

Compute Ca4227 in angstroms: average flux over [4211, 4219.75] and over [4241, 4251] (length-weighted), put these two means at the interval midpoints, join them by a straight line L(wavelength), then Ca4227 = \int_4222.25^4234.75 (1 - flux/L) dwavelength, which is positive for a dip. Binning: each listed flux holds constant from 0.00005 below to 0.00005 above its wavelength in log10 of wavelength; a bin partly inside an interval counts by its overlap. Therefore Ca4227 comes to 0.22 angstroms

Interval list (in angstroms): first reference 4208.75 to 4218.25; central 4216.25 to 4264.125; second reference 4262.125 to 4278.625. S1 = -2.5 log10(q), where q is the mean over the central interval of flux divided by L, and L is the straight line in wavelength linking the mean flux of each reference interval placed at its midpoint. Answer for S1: 0.034 mag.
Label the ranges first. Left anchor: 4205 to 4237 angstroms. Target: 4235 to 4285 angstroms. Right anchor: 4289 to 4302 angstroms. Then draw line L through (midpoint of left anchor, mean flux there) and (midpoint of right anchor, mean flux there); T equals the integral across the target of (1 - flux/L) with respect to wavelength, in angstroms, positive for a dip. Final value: -0.5 angstroms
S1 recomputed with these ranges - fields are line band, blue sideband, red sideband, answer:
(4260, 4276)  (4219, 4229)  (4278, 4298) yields -0.018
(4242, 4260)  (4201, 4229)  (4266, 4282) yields 0.025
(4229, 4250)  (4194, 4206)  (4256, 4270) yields 0.051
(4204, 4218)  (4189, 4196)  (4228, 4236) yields 0.000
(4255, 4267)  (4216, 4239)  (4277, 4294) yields 0.031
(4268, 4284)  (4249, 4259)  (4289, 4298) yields 0.001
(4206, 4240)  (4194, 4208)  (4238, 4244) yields -0.019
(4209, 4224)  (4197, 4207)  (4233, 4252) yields -0.033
